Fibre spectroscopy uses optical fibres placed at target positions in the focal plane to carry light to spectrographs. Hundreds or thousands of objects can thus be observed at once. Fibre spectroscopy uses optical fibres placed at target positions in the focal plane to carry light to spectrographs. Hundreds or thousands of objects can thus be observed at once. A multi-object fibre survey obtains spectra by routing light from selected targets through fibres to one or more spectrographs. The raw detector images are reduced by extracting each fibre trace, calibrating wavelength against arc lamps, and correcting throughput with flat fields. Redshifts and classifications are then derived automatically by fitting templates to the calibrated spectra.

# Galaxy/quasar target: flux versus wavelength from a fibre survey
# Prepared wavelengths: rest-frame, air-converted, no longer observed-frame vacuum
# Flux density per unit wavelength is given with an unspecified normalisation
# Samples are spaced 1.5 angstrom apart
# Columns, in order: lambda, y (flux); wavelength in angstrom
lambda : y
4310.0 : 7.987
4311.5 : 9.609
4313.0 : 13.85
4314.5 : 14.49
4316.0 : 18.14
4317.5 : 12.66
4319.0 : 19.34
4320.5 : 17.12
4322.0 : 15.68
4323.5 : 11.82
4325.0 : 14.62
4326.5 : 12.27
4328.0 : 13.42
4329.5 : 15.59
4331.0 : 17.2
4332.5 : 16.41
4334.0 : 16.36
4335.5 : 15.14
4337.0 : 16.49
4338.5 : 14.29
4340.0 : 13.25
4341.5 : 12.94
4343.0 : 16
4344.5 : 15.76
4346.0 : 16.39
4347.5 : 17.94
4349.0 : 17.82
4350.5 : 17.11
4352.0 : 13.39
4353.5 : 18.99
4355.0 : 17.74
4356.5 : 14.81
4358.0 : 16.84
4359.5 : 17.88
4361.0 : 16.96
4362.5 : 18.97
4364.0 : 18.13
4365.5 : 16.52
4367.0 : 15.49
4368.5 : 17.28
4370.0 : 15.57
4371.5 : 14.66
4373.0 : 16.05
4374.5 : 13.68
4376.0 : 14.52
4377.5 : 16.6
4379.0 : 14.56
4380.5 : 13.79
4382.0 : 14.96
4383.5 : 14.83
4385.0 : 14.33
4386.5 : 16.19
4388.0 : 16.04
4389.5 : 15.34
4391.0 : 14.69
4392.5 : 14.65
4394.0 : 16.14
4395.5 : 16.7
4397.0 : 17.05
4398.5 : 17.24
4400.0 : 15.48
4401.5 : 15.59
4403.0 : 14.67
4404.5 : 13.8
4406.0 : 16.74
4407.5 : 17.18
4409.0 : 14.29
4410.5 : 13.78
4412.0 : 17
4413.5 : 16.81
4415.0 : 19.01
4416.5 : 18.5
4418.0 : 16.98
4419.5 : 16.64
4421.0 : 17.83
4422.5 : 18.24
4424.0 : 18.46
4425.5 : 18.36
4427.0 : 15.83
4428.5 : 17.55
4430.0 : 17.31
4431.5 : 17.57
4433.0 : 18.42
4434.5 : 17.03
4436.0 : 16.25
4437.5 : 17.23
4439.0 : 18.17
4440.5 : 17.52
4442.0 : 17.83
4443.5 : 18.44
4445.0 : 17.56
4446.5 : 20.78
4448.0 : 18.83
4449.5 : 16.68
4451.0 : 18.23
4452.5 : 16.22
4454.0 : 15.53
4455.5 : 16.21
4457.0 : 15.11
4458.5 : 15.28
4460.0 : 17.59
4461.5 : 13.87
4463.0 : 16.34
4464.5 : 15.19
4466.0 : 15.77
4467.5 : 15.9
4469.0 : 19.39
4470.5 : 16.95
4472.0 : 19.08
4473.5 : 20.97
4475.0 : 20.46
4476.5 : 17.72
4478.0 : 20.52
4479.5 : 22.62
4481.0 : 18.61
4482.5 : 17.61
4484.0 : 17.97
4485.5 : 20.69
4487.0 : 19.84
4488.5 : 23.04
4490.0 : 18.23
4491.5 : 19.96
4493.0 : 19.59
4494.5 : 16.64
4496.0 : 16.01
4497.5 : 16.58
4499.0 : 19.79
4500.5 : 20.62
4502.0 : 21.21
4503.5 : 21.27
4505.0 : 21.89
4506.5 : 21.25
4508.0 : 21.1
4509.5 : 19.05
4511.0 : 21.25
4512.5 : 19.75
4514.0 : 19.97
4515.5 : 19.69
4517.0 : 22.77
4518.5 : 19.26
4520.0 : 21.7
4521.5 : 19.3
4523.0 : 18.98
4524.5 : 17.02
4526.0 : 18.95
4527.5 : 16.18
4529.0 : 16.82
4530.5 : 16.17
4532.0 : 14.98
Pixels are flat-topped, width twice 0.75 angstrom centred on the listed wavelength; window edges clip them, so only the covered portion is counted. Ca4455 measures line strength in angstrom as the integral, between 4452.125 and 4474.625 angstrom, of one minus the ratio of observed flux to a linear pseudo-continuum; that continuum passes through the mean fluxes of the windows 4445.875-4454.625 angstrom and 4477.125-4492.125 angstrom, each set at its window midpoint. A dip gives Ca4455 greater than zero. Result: 2.3 angstrom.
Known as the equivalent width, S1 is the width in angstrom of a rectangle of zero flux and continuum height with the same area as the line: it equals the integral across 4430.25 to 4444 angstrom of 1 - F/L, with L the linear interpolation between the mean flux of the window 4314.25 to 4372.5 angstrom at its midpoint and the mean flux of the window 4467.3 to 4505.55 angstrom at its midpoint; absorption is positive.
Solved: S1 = 0.5 angstrom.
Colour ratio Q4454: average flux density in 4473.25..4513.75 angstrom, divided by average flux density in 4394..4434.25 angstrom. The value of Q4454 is 1.18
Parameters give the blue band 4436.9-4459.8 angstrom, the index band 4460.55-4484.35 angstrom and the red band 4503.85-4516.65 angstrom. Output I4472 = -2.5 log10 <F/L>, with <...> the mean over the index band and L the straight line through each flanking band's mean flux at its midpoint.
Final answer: 0.03 mag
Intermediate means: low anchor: 17.3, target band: 18.1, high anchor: 20.6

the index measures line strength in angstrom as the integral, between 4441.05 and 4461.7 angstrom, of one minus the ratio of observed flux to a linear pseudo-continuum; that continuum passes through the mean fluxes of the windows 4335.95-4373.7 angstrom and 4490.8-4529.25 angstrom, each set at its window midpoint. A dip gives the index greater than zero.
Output 1.34 angstrom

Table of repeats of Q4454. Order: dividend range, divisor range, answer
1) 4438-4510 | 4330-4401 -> 1.16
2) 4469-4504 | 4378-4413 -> 1.25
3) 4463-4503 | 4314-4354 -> 1.21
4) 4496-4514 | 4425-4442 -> 1.16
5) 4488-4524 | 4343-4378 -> 1.21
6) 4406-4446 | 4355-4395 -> 1.10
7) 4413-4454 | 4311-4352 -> 1.16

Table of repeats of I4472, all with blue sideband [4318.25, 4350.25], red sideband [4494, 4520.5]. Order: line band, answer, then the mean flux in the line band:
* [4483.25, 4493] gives -0.023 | 19.9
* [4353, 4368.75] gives -0.064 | 17.2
